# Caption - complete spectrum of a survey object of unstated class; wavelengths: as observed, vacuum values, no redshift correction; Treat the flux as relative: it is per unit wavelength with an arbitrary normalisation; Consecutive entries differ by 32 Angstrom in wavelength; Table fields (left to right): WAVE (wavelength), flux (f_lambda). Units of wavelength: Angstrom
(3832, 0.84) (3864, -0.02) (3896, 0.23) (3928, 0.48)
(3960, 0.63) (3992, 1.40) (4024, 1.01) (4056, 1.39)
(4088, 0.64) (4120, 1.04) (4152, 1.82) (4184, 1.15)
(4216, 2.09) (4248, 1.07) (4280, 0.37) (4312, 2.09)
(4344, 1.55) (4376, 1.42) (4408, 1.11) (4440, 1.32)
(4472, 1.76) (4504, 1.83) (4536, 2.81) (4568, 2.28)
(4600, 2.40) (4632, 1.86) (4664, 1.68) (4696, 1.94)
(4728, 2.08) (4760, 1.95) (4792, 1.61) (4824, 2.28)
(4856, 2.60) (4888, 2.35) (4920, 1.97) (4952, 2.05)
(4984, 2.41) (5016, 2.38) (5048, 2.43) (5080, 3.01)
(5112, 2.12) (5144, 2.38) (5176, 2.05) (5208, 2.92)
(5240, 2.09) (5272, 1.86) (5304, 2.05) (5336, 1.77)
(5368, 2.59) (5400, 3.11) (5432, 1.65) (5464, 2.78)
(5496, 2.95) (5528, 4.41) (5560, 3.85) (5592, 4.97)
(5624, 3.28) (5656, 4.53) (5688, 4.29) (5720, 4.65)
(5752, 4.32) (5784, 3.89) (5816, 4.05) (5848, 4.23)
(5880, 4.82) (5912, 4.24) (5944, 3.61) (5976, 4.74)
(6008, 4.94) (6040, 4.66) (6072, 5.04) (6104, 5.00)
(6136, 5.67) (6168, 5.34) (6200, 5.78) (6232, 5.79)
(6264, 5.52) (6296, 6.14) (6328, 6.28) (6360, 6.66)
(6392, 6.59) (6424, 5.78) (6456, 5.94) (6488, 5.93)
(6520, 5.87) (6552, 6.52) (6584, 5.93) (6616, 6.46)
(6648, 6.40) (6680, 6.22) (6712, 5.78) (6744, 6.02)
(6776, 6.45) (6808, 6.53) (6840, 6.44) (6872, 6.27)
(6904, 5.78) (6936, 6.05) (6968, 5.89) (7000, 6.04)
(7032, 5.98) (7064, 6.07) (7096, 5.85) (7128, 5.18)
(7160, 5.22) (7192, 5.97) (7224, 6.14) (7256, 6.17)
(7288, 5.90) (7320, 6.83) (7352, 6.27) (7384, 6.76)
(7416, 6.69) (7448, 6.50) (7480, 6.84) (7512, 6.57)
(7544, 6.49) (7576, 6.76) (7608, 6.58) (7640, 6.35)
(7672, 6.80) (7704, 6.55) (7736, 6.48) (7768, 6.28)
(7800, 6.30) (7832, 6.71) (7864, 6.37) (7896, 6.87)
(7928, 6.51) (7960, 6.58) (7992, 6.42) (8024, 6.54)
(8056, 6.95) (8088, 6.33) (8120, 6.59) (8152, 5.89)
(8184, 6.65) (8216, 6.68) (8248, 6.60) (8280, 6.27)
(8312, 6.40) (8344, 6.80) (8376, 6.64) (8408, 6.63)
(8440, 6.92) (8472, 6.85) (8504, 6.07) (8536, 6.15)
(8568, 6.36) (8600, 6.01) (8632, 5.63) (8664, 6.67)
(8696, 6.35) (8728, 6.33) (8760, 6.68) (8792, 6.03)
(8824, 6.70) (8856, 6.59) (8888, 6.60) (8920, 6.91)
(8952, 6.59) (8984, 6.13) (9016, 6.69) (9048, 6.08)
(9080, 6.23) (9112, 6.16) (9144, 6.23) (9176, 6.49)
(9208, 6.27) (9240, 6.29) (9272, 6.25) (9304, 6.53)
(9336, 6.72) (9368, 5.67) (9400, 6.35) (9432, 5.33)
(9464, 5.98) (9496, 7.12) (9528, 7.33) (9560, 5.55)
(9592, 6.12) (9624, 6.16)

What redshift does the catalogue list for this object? 0.380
